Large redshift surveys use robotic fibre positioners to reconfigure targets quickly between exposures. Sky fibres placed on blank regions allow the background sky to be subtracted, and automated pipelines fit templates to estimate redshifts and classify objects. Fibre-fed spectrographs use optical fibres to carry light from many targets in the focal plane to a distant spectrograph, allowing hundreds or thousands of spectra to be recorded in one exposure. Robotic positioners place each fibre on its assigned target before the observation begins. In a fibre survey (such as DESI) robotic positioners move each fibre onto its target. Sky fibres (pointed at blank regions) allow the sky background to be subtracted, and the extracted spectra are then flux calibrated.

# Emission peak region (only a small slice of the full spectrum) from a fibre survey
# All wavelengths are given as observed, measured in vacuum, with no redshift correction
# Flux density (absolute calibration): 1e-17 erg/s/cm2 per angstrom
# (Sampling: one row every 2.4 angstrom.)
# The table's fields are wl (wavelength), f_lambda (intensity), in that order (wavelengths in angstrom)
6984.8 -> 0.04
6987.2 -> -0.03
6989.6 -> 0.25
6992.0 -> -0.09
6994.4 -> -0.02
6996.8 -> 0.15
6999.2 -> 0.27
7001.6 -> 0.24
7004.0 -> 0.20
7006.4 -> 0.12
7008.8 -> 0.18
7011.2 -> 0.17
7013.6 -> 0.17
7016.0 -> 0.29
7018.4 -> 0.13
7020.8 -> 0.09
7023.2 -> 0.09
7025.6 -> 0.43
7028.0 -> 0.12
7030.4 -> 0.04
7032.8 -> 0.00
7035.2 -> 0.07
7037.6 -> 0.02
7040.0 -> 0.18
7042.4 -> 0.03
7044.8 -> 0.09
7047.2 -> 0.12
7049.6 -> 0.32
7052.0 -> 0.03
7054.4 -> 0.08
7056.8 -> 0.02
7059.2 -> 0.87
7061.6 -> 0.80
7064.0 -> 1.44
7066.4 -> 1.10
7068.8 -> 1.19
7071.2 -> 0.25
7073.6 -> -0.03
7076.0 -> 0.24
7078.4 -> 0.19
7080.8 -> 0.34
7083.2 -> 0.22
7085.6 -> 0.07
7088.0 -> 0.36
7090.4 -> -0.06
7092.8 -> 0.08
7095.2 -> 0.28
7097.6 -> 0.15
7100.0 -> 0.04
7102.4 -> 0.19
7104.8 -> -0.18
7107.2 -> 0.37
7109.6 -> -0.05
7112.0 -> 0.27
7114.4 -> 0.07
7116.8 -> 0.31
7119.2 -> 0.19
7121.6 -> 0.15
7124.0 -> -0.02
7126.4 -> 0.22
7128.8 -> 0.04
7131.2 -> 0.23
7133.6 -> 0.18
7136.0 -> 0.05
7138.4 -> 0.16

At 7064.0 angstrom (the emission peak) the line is [O II]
